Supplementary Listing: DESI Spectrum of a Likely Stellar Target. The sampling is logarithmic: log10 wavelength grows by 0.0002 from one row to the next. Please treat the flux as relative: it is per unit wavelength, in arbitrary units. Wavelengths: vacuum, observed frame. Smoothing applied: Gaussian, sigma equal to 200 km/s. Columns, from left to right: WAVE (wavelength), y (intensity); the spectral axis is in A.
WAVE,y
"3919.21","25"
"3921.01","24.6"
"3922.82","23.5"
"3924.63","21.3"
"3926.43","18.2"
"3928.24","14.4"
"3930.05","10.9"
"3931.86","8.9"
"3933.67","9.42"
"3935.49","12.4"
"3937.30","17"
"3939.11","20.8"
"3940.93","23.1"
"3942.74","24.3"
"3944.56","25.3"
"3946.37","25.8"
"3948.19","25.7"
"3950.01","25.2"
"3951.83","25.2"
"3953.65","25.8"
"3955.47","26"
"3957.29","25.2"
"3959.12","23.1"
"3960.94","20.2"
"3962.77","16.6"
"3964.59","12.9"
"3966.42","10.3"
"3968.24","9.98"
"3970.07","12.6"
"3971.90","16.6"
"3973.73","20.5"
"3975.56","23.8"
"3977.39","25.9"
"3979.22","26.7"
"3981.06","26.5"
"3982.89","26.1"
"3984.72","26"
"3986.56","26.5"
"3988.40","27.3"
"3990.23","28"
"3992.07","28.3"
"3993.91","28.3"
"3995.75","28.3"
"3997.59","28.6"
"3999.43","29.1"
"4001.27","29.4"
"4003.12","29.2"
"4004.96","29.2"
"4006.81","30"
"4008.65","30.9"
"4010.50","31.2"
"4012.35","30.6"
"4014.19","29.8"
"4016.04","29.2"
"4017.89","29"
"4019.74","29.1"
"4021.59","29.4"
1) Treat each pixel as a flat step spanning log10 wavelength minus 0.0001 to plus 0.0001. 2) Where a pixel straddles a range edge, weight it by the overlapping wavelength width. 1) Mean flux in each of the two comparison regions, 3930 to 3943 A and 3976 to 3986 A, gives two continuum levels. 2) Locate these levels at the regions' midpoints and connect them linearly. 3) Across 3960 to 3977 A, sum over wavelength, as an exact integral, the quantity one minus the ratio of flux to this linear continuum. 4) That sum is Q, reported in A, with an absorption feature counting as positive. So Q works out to 5.1 A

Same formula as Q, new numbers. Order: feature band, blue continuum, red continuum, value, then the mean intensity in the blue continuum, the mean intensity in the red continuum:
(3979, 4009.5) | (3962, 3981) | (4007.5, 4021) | -4.95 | 18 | 30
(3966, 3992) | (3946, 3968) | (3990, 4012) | 3.29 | 21.4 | 29.3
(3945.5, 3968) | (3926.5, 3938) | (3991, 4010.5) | -4.31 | 12.5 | 29.2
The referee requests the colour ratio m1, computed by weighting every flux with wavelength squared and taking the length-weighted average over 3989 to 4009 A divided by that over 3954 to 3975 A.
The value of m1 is 1.64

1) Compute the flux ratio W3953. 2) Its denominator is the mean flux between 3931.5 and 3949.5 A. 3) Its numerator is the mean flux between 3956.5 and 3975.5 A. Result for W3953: 0.86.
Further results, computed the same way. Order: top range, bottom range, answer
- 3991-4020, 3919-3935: 1.74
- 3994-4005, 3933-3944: 1.58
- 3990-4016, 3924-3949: 1.60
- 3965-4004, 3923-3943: 1.46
